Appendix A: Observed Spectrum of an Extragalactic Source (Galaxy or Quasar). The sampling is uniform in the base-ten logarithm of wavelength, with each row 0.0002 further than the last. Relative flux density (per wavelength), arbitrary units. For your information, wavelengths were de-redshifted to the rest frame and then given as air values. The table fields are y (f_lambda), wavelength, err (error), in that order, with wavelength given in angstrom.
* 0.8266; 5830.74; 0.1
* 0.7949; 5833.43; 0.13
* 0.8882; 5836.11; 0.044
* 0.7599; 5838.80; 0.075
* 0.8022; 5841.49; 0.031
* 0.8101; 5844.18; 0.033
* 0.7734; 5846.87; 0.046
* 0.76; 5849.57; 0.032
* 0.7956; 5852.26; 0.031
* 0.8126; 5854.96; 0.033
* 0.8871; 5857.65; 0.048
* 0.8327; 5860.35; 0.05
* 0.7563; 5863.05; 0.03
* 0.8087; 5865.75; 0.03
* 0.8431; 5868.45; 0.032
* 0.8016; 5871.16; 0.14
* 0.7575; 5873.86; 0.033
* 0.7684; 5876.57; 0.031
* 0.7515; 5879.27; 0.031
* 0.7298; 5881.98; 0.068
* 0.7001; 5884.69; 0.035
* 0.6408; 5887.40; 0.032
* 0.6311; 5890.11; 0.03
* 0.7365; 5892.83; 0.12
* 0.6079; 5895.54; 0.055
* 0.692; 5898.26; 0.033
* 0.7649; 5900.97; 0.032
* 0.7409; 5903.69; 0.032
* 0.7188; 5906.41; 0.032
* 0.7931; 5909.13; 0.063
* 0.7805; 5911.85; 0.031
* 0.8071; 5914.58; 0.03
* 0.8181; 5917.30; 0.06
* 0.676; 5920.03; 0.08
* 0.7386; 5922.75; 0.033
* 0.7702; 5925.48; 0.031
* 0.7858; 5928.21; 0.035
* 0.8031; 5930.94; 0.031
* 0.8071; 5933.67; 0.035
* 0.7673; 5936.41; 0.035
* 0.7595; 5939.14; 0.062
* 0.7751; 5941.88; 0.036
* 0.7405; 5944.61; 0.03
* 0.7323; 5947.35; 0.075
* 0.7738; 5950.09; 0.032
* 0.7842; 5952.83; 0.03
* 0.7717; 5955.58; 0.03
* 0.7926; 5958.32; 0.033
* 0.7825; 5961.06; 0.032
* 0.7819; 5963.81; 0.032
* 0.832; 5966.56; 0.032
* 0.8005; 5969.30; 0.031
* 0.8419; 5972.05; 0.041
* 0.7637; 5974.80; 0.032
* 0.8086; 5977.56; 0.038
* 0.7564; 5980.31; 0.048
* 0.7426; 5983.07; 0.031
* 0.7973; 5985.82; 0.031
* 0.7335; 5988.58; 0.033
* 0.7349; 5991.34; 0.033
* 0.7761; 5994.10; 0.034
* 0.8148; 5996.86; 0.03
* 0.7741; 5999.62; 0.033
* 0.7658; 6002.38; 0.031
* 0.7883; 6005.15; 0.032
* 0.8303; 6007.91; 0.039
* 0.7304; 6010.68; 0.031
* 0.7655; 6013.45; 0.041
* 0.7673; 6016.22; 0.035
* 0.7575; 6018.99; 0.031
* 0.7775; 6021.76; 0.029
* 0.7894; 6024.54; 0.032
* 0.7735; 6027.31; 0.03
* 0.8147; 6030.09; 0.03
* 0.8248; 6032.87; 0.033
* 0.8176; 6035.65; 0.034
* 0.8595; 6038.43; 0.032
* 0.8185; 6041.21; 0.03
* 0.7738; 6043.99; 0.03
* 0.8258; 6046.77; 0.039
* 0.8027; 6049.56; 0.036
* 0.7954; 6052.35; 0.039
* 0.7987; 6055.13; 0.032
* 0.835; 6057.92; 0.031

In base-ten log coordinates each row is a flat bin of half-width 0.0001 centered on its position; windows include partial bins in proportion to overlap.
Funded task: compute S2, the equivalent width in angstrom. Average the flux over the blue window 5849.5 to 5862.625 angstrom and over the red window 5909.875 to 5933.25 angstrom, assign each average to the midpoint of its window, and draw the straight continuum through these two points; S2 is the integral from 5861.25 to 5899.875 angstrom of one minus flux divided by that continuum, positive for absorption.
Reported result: 3.4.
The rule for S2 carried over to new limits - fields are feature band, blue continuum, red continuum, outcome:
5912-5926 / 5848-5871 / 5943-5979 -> 0.58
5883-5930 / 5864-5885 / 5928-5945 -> 2.77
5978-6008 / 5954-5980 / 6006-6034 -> 0.63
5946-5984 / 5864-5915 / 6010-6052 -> -0.74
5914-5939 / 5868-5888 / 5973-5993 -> -0.57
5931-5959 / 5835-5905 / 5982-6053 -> 0.13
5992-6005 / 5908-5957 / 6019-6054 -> 0.19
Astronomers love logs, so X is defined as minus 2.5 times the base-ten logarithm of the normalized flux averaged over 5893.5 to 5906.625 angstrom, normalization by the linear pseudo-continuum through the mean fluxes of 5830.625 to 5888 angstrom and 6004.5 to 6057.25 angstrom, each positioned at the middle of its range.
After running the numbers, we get 0.122 mag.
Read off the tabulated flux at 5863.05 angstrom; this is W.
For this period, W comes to 0.7563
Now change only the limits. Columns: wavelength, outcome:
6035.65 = 0.8176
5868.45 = 0.8431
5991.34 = 0.7349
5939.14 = 0.7595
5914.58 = 0.8071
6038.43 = 0.8595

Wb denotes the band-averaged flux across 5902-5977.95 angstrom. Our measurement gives 0.776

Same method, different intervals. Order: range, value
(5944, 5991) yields 0.778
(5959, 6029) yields 0.78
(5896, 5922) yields 0.749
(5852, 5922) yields 0.755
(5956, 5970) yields 0.797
